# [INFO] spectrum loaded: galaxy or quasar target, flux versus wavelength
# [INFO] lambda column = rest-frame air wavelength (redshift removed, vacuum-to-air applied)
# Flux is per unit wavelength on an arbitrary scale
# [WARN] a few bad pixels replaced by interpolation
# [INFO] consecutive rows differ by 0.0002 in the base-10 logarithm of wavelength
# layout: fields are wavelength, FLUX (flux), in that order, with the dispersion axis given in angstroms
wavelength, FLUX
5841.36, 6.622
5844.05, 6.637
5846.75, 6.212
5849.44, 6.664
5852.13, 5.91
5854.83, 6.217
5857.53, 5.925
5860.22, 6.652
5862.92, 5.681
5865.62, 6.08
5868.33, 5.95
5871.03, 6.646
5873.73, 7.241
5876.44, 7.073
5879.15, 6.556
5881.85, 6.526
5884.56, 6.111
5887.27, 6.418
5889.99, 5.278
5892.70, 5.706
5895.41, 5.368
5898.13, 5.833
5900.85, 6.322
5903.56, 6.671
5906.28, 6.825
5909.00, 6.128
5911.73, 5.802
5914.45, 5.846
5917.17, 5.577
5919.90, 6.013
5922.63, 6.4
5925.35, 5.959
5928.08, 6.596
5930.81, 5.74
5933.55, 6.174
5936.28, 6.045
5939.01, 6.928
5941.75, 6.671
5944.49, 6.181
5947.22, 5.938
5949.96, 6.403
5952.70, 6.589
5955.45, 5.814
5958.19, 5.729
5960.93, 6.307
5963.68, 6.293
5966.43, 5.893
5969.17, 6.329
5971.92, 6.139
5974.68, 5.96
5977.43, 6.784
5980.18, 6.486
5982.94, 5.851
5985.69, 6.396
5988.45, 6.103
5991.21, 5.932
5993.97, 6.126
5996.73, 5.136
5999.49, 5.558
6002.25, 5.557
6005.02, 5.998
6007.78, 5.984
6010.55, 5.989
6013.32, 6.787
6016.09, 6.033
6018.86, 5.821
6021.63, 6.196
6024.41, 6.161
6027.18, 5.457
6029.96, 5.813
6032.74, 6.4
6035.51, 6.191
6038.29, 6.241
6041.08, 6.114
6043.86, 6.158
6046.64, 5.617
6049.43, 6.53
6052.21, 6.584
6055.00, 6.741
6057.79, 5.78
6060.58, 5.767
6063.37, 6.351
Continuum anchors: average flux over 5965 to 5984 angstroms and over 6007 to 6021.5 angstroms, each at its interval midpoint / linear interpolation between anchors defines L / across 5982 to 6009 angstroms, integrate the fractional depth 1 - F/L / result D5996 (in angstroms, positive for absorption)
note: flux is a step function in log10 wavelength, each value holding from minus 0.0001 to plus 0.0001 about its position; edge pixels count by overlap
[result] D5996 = 1.3 angstroms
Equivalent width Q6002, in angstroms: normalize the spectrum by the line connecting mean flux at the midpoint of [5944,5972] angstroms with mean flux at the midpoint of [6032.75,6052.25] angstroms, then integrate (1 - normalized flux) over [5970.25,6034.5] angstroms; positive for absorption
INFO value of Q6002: 1.5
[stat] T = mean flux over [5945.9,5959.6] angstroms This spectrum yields 6.1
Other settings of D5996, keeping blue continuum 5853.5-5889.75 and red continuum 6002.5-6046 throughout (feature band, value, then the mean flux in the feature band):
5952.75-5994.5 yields 0.04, 6.16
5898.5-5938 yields 0.75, 6.15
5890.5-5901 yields 1.01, 5.71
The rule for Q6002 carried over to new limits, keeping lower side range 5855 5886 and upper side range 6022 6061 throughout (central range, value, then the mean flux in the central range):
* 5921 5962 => 0.4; 6.23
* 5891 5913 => 1.0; 6.07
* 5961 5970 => 0.1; 6.18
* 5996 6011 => 1.1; 5.71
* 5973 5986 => -0.1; 6.28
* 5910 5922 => 0.9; 5.85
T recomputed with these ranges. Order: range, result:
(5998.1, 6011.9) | 5.82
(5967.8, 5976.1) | 6.14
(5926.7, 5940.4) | 6.29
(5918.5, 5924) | 6.2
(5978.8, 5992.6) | 6.15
